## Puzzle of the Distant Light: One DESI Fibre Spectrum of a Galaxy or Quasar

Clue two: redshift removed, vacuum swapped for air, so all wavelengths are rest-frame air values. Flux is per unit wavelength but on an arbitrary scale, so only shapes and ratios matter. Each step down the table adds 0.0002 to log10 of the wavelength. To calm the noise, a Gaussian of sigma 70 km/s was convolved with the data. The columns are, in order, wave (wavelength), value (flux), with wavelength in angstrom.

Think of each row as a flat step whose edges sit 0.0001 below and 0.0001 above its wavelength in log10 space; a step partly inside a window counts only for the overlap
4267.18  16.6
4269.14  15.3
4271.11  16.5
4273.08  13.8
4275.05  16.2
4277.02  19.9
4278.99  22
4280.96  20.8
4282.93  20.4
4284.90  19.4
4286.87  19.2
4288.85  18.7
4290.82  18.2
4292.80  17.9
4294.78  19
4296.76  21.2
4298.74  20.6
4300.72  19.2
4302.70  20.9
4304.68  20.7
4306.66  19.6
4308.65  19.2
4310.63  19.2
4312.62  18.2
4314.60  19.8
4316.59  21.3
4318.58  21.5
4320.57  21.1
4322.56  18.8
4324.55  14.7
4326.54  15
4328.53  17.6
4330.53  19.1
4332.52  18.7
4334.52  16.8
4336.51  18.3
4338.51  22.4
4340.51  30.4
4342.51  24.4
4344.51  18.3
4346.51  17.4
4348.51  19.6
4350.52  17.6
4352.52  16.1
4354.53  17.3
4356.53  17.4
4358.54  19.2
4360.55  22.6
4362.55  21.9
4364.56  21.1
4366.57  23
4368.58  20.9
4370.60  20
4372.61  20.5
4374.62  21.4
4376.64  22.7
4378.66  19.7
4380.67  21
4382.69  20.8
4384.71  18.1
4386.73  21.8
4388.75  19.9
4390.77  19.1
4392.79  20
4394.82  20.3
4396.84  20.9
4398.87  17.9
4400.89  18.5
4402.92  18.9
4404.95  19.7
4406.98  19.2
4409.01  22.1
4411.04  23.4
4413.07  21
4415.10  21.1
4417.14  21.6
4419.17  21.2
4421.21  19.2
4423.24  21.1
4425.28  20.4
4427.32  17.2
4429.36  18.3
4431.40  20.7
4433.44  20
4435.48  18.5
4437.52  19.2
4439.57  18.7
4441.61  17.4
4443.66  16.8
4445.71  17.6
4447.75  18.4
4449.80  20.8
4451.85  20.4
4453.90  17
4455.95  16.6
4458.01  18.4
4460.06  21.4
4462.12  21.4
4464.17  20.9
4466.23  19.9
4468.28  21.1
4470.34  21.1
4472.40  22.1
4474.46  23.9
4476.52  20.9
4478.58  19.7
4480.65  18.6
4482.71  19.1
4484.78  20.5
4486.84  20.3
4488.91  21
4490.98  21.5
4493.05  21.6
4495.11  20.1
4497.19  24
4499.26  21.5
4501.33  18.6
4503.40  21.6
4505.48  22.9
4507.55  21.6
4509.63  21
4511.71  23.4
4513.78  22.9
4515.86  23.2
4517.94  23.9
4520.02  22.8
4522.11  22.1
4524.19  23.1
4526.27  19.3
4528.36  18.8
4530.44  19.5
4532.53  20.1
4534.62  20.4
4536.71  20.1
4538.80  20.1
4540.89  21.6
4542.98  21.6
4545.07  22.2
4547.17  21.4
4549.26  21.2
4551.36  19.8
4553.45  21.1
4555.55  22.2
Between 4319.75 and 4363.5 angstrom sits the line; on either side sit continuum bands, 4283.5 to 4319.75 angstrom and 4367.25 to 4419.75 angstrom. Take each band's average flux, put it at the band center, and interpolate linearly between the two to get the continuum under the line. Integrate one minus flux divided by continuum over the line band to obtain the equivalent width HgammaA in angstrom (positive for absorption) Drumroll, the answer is 1.6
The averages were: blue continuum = 19.7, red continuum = 20.5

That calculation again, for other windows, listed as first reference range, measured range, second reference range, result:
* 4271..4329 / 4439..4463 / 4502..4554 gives 2.2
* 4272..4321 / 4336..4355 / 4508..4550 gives -0.4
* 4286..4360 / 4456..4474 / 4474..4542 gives 0.1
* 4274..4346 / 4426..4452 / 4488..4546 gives 2.6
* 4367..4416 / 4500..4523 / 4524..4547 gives -1.8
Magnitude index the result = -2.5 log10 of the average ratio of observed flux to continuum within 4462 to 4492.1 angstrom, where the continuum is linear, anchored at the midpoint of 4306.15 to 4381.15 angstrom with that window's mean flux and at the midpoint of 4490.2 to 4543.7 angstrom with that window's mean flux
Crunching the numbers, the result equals 0.01 mag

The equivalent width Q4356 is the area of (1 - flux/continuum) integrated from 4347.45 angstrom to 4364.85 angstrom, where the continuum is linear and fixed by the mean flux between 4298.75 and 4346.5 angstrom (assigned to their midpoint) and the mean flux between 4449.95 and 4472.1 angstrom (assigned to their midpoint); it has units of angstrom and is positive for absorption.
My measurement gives 0.6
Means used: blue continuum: 19.8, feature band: 19.1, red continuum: 19.9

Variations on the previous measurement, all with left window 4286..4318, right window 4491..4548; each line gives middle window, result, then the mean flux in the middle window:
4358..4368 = -0.8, 21.7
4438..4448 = 1.4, 17.8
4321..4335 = 1.7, 17.4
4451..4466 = 1.1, 19.4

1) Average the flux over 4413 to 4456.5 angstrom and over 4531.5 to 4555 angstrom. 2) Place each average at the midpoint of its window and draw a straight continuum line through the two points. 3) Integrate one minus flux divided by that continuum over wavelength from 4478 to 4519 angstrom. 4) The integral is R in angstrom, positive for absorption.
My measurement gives -2.3 angstrom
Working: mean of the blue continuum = 19.2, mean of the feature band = 21.4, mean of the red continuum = 20.9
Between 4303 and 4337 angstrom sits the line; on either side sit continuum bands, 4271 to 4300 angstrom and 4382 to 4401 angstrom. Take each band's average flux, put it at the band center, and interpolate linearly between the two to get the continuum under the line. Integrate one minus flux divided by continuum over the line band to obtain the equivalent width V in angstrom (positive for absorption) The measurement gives 0.7 angstrom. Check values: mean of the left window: 19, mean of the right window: 19.8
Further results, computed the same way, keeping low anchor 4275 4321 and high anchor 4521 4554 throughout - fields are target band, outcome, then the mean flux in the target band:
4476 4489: 0.4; 19.9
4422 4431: 0.4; 19.4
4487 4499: -0.5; 21.5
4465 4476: -0.6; 21.6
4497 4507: -0.4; 21.5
